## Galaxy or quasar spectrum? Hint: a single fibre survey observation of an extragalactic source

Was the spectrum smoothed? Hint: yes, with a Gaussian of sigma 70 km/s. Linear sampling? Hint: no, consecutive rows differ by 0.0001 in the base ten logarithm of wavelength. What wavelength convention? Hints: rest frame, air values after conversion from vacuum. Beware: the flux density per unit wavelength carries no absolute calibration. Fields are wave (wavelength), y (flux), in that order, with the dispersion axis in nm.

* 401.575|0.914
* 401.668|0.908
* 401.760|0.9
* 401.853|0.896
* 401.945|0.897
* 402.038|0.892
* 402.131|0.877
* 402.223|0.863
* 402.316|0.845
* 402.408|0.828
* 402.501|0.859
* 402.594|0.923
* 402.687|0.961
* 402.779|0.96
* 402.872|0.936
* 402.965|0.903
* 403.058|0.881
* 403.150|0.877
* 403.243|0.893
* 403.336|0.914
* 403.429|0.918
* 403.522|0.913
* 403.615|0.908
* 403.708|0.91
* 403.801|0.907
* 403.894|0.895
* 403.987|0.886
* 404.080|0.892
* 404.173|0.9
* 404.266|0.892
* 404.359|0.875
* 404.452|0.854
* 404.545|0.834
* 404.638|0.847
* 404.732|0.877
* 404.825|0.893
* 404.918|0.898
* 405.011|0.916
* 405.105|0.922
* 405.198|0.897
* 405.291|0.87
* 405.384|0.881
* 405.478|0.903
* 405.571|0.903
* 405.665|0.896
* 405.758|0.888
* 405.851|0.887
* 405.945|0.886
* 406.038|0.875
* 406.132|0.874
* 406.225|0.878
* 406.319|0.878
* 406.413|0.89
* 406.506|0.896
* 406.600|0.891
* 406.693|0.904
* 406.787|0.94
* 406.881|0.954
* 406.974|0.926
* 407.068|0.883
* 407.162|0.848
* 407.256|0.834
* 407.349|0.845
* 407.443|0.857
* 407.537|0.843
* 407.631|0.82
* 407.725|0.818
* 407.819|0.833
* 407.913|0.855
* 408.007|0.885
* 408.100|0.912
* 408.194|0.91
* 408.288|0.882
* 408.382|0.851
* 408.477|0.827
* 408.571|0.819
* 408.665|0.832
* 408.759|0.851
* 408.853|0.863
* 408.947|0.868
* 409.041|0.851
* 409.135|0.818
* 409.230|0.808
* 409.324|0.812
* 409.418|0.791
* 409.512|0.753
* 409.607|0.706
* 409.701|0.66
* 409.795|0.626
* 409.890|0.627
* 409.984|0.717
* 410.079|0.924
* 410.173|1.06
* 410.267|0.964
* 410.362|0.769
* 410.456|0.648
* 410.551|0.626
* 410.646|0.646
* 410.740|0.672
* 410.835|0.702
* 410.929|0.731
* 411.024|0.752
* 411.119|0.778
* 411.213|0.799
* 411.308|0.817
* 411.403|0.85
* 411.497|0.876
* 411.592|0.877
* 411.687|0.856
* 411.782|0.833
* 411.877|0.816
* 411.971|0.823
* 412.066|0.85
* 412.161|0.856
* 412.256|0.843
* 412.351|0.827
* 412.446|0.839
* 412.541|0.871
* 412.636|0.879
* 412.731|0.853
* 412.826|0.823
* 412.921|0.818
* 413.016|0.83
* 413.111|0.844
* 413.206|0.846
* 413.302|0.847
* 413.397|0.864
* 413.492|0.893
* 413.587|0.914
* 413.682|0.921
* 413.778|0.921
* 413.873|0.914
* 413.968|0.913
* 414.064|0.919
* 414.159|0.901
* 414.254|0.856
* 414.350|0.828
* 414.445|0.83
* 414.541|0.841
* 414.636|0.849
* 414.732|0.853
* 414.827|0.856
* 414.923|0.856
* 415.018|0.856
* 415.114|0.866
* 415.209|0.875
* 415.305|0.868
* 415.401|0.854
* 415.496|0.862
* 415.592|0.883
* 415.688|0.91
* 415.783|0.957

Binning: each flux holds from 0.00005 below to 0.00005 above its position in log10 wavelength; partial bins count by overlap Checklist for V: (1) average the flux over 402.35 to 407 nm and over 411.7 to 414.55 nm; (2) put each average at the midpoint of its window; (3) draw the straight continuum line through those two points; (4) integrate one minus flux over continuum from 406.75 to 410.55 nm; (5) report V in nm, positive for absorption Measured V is 0.22 nm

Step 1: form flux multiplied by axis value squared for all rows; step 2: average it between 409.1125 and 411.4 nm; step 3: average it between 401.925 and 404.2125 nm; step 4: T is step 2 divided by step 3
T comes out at 0.88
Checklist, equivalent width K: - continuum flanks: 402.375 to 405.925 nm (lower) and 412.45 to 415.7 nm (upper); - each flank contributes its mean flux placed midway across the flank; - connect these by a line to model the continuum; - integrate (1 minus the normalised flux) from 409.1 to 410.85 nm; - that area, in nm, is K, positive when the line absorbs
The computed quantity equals 0.25 nm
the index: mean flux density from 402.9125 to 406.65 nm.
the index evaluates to 0.89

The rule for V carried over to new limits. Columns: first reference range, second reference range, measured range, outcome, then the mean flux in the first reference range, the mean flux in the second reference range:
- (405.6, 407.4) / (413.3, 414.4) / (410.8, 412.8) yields 0.15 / 0.888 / 0.893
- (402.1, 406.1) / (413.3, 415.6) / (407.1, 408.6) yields 0.05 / 0.892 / 0.874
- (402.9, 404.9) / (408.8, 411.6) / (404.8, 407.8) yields -0.13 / 0.89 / 0.779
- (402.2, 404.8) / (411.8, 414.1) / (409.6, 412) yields 0.26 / 0.891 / 0.863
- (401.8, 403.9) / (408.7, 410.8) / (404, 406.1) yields -0.07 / 0.898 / 0.775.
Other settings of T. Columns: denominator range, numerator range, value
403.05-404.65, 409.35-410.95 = 0.86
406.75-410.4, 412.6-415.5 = 1.06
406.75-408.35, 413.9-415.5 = 1.03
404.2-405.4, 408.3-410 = 0.91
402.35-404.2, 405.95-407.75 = 0.99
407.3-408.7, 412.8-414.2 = 1.06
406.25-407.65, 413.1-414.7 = 1.03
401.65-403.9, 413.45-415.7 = 1.03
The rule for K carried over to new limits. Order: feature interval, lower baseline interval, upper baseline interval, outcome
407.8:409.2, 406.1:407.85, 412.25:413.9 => 0.02 nm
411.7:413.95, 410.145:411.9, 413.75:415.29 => -0.07 nm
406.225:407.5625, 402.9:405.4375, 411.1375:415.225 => -0.01 nm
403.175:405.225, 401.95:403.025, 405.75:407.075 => 0.01 nm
